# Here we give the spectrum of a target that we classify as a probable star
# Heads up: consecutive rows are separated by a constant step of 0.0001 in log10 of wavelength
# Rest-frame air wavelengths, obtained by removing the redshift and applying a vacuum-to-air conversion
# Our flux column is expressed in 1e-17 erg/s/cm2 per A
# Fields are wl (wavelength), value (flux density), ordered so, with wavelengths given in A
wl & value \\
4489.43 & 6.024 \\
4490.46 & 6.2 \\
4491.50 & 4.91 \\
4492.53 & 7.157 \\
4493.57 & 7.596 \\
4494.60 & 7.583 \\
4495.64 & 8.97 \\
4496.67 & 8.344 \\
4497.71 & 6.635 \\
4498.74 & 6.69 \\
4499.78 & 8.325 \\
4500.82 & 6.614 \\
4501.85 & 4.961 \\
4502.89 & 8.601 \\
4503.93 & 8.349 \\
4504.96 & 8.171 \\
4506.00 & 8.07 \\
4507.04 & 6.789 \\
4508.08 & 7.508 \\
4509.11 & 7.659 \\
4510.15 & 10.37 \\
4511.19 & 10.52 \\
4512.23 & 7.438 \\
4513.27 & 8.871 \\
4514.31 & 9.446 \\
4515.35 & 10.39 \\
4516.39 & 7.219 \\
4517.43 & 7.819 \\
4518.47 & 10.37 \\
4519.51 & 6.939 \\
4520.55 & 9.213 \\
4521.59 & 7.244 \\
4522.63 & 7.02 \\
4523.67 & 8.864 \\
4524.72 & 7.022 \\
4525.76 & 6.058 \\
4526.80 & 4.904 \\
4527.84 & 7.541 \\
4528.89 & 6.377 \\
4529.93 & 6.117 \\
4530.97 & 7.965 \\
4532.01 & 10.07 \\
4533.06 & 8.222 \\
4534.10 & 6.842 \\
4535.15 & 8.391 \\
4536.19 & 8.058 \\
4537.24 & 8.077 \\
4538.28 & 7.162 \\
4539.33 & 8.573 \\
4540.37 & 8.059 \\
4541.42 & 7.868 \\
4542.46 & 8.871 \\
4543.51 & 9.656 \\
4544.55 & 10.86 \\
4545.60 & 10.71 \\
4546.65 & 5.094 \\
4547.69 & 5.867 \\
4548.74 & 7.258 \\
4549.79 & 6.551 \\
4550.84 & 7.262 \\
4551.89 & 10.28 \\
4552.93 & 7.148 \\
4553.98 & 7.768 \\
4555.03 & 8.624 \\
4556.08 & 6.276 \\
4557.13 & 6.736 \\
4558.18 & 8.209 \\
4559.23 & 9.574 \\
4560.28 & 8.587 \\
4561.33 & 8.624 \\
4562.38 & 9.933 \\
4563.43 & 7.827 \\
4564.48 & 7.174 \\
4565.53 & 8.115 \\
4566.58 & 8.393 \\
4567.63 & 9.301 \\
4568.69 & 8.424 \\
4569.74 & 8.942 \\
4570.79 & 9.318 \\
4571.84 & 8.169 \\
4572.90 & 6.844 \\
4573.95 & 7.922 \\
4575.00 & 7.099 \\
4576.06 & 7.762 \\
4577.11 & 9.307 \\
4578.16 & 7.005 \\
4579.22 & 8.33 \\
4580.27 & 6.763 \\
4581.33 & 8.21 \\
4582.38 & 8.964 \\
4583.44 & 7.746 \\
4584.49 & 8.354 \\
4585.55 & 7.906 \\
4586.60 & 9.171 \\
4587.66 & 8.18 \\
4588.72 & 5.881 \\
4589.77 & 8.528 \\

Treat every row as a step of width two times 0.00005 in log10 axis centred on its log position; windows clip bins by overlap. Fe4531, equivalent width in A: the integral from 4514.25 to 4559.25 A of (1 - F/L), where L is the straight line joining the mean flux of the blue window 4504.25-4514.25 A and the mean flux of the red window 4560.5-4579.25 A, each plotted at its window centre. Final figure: 2.48 A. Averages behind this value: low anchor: 8.43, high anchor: 8.25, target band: 7.89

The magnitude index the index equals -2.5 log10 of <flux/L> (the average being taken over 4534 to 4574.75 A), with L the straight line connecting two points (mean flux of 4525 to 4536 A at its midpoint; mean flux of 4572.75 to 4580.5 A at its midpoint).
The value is -0.09 mag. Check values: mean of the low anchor 7.27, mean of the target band 8.14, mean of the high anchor 7.71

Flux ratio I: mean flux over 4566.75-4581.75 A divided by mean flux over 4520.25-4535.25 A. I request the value 1.09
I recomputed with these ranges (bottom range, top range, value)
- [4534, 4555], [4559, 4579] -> 1.03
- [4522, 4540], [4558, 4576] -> 1.12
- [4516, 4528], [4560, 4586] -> 1.09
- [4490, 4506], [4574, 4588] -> 1.10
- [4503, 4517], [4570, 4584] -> 0.94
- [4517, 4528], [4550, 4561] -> 1.06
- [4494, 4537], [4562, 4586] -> 1.04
